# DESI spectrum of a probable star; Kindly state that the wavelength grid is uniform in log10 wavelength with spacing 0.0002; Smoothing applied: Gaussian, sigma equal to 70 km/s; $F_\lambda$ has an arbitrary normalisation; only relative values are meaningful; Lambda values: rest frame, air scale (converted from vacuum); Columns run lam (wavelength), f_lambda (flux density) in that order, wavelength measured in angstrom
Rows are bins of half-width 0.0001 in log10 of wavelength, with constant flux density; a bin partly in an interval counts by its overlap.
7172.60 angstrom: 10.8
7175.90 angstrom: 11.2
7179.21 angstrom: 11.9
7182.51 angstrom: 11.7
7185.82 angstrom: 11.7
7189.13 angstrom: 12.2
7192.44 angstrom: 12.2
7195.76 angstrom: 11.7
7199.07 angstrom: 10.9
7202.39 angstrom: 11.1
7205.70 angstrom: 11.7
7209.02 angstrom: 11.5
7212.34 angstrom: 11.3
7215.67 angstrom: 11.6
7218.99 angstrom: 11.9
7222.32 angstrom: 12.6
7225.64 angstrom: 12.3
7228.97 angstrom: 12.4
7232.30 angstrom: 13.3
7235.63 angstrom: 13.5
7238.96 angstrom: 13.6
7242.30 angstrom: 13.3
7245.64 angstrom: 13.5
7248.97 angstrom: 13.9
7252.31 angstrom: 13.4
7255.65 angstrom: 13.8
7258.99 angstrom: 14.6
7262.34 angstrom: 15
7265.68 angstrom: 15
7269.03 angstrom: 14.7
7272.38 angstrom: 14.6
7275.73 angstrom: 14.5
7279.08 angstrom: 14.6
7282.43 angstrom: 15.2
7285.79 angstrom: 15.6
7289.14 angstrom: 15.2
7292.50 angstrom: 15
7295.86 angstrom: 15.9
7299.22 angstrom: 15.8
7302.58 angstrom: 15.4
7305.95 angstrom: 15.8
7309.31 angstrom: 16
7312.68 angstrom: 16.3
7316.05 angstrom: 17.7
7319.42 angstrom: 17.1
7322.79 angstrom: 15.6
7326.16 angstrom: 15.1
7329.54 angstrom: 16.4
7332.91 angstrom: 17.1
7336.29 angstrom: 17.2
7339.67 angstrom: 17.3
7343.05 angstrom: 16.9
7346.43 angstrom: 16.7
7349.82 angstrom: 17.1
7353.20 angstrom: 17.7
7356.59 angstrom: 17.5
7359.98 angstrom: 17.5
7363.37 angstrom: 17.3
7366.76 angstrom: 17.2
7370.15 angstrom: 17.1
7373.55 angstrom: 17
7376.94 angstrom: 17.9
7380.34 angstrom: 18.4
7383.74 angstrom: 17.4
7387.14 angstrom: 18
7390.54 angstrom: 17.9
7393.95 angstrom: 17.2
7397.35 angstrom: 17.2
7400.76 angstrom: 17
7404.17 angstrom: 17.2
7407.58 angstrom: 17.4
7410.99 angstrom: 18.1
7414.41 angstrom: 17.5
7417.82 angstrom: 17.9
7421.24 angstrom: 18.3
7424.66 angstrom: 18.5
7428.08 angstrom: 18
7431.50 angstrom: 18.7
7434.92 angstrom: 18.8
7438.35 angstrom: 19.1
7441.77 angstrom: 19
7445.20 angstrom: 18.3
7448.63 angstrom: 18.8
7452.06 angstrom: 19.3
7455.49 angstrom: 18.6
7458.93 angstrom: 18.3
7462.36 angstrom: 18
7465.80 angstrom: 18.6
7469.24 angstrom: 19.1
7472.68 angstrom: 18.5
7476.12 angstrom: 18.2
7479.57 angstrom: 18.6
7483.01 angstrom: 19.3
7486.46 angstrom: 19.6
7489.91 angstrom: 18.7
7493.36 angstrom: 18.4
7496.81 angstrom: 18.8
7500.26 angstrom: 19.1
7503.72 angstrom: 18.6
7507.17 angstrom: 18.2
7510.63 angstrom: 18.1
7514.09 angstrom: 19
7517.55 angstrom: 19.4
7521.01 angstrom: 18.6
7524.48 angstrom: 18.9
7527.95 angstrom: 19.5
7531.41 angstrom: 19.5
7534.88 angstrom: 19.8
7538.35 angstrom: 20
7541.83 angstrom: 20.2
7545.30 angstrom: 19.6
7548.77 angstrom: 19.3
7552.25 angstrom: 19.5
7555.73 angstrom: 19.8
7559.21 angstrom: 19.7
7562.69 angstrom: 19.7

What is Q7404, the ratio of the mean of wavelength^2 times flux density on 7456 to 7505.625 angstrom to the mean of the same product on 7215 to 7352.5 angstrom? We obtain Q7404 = 1.3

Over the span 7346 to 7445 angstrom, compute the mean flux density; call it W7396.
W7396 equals 17.8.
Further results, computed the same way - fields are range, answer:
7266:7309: 15.2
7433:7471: 18.7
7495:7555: 19.2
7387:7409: 17.4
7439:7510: 18.7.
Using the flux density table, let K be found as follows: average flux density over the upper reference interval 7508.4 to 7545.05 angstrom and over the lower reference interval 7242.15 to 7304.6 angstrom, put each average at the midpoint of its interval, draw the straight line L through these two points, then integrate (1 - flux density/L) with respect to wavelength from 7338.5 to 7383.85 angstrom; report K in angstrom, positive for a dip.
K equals -2.9 angstrom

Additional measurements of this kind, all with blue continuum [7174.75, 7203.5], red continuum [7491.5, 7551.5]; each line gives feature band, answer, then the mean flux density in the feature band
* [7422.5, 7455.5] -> -2.76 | 18.7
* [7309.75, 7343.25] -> -4.33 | 16.6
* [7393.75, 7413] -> -1.05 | 17.4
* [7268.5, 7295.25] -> -2.43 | 15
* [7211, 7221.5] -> 0.48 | 11.7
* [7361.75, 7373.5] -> -1.13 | 17.2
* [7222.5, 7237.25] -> -0.34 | 12.9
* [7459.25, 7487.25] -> -1.01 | 18.7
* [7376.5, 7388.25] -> -1.42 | 17.9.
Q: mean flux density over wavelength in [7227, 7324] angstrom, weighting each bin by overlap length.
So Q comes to 14.8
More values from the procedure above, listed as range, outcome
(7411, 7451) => 18.4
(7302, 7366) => 16.8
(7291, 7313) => 15.7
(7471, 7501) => 18.8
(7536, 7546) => 20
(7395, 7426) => 17.7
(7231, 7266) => 13.9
